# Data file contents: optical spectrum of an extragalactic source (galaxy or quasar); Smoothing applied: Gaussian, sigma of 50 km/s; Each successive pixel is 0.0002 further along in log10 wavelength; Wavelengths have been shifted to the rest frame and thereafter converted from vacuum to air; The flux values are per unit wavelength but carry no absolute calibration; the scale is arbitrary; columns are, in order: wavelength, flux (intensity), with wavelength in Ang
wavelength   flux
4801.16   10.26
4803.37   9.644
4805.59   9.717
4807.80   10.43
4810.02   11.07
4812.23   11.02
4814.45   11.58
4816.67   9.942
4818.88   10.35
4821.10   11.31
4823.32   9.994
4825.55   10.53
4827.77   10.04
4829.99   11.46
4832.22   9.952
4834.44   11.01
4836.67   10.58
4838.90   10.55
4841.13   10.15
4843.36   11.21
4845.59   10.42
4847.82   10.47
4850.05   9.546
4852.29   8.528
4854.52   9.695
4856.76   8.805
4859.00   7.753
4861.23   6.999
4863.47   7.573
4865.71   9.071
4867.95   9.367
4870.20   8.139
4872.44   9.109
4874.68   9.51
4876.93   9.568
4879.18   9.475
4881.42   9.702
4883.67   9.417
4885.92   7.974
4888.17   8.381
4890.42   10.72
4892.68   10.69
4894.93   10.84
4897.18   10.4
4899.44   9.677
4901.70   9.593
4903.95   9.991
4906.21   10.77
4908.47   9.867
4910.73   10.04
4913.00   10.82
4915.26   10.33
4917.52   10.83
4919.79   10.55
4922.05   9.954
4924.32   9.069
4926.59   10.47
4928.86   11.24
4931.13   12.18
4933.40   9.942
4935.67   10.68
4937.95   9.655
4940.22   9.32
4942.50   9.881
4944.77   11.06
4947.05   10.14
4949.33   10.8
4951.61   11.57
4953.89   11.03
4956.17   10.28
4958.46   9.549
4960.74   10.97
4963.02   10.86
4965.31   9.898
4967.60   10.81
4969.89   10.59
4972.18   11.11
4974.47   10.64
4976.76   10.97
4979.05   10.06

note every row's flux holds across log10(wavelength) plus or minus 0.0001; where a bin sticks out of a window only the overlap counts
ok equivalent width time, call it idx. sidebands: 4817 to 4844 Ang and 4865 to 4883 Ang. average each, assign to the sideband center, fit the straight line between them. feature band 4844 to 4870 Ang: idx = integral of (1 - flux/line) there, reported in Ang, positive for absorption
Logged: 2.2 Ang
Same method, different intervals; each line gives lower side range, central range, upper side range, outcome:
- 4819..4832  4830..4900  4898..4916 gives 5.50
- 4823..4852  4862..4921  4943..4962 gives 4.66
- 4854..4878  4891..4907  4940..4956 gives -1.44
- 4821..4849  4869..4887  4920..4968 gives 2.39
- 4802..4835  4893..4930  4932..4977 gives 0.75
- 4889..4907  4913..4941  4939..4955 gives 0.15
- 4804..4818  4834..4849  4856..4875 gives -1.96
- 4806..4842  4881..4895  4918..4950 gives 1.17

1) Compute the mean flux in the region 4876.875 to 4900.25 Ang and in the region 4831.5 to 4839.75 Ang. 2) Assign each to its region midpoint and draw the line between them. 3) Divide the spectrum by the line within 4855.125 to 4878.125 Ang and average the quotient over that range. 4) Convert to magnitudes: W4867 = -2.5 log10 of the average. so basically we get 0.168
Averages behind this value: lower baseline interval 10.6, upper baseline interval 9.72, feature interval 8.62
